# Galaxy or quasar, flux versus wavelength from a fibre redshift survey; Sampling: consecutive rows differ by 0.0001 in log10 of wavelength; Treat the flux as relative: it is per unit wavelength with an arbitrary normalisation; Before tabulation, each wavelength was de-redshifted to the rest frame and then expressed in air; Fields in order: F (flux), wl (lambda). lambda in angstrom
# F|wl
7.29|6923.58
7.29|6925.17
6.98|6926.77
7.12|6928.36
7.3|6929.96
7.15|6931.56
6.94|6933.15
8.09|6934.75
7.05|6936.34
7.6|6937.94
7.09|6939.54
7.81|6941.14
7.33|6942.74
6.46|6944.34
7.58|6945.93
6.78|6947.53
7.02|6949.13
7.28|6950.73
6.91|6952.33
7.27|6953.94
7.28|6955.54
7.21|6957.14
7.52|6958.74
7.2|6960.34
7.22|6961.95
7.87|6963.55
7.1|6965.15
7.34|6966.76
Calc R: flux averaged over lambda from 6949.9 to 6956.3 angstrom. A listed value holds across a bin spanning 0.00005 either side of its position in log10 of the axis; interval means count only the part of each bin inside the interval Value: 7.18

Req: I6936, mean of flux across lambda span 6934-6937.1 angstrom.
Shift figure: 7.59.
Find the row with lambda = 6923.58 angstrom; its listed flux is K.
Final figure 7.29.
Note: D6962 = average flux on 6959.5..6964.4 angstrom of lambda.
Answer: 7.43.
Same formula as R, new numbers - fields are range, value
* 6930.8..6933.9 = 7.06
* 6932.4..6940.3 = 7.36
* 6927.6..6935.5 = 7.31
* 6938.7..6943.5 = 7.4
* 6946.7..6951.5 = 7.03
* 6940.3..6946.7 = 7.3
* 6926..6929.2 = 7.05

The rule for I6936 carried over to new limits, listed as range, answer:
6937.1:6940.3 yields 7.33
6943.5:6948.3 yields 6.96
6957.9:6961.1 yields 7.37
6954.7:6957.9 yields 7.25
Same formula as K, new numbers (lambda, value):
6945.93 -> 7.58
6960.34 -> 7.2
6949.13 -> 7.02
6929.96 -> 7.3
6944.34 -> 6.46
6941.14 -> 7.81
